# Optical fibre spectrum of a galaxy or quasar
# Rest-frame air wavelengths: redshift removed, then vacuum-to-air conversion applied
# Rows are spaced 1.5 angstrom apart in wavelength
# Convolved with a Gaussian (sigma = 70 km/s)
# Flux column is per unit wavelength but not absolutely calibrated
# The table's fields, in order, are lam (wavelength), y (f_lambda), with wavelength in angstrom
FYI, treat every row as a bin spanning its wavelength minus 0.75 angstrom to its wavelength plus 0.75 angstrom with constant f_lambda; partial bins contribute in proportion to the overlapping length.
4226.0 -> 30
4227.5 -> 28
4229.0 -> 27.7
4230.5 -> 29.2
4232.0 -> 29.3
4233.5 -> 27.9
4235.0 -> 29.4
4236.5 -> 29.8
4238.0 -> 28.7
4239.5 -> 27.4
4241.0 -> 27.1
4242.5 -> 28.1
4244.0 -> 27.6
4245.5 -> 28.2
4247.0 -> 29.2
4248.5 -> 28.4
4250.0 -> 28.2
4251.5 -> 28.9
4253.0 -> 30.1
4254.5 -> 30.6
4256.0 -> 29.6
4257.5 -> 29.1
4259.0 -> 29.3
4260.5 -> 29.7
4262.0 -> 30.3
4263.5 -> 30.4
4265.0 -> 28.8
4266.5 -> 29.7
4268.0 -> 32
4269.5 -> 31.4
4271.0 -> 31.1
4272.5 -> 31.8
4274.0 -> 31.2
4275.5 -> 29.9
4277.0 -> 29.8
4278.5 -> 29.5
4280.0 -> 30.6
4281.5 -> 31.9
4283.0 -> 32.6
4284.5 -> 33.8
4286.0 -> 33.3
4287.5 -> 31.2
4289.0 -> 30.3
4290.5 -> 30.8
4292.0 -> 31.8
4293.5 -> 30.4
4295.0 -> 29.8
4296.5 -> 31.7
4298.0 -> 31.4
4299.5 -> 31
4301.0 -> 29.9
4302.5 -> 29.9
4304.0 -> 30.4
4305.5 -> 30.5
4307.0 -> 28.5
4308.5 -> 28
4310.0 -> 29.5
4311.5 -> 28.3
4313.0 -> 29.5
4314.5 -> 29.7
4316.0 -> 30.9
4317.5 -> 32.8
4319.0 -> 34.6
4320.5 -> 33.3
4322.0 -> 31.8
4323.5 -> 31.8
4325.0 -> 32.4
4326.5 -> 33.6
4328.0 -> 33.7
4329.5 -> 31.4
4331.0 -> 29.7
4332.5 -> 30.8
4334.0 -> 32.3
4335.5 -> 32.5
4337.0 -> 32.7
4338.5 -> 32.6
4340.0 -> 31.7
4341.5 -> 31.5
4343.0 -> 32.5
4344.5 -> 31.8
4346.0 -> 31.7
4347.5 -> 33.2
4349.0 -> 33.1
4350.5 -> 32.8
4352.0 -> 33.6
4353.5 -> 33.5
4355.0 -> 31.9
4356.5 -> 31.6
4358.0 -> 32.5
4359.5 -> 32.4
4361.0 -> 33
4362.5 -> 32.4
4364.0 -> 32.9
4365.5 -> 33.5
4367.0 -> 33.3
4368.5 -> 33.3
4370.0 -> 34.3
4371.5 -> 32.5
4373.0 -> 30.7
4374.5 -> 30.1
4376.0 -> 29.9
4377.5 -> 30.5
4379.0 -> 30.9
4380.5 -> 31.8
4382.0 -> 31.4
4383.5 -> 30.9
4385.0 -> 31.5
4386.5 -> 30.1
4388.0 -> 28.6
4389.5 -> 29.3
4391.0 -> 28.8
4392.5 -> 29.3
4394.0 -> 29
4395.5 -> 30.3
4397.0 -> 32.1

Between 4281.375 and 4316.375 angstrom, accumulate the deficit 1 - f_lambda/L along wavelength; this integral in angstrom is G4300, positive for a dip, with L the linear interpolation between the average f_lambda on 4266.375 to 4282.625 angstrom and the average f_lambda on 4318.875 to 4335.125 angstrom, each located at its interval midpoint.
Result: 1.0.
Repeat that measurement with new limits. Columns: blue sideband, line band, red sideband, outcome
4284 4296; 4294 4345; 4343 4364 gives 1.1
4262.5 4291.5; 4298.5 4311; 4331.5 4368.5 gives 0.7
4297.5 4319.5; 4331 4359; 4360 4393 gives -1.3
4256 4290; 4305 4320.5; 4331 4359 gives 0.6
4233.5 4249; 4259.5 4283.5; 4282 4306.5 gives -0.5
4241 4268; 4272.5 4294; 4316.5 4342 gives -0.6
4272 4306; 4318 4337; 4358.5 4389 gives -0.6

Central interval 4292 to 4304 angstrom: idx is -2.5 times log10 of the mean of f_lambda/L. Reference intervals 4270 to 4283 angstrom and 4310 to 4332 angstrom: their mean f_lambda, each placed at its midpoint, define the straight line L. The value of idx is 0.02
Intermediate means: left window 30.8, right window 31.6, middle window 30.6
